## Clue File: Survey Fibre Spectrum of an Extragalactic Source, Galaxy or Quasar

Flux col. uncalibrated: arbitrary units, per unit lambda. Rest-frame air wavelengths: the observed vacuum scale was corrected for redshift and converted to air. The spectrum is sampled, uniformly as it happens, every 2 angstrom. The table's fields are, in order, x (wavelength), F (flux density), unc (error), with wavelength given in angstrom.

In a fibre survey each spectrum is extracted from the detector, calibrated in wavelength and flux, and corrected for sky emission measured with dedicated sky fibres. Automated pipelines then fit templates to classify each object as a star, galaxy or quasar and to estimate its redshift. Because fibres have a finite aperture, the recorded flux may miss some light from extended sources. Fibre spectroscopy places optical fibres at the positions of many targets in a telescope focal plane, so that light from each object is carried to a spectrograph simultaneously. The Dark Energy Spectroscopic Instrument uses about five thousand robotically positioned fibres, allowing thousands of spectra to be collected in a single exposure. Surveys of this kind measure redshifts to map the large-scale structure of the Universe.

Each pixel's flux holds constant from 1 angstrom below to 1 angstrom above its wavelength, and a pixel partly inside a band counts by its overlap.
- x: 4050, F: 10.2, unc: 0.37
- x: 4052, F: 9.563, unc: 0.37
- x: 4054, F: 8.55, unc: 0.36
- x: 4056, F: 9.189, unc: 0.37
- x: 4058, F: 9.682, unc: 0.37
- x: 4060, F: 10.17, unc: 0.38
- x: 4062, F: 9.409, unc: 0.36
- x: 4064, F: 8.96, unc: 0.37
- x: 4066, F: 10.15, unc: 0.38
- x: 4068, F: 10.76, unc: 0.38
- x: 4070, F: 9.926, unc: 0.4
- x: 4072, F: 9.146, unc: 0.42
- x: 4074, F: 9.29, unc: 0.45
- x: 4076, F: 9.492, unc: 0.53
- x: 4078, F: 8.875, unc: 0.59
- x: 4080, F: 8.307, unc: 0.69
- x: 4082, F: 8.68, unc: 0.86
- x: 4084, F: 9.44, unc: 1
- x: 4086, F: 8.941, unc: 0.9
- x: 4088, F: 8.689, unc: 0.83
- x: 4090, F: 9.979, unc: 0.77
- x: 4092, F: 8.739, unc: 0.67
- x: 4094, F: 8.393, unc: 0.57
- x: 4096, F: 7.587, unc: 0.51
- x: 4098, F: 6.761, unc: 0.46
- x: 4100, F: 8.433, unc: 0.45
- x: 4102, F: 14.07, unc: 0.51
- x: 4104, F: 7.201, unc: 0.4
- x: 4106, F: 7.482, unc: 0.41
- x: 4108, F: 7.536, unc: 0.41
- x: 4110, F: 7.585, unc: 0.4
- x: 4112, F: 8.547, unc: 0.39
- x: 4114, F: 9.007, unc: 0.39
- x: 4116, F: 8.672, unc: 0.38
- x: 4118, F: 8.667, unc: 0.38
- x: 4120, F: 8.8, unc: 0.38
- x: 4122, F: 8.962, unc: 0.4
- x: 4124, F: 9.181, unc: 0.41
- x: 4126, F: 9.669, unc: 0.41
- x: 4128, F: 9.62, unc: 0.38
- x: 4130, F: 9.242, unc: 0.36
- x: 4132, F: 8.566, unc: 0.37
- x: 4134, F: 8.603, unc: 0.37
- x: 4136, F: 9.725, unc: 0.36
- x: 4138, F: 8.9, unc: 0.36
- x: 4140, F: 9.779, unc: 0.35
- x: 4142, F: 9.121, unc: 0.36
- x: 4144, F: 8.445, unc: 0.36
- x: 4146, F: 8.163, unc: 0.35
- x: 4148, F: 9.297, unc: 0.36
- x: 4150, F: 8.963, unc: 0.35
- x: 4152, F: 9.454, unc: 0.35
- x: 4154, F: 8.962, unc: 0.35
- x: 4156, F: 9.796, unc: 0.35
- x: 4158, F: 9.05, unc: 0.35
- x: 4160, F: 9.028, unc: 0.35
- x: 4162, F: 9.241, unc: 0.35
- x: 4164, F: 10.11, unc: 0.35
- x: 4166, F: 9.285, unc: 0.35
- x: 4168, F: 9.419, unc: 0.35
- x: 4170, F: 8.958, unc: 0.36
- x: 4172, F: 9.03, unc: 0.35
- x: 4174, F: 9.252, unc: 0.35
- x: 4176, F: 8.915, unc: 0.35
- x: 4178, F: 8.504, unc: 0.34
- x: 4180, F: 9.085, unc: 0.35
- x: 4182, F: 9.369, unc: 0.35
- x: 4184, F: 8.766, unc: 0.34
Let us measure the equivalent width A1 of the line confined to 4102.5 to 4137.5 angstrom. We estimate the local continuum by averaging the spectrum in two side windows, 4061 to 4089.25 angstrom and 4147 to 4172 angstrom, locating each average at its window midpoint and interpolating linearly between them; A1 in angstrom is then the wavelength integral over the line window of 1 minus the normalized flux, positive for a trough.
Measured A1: 2.1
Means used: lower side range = 9.3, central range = 8.73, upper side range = 9.29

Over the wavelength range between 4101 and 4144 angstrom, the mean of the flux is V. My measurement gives 8.98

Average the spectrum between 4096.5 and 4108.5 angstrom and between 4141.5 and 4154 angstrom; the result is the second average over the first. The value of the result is 1.0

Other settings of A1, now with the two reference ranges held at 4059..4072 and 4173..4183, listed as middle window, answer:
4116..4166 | 0.84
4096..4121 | 2.63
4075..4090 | 1.12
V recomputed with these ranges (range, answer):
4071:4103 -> 9.05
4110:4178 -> 9.07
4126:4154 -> 9.09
